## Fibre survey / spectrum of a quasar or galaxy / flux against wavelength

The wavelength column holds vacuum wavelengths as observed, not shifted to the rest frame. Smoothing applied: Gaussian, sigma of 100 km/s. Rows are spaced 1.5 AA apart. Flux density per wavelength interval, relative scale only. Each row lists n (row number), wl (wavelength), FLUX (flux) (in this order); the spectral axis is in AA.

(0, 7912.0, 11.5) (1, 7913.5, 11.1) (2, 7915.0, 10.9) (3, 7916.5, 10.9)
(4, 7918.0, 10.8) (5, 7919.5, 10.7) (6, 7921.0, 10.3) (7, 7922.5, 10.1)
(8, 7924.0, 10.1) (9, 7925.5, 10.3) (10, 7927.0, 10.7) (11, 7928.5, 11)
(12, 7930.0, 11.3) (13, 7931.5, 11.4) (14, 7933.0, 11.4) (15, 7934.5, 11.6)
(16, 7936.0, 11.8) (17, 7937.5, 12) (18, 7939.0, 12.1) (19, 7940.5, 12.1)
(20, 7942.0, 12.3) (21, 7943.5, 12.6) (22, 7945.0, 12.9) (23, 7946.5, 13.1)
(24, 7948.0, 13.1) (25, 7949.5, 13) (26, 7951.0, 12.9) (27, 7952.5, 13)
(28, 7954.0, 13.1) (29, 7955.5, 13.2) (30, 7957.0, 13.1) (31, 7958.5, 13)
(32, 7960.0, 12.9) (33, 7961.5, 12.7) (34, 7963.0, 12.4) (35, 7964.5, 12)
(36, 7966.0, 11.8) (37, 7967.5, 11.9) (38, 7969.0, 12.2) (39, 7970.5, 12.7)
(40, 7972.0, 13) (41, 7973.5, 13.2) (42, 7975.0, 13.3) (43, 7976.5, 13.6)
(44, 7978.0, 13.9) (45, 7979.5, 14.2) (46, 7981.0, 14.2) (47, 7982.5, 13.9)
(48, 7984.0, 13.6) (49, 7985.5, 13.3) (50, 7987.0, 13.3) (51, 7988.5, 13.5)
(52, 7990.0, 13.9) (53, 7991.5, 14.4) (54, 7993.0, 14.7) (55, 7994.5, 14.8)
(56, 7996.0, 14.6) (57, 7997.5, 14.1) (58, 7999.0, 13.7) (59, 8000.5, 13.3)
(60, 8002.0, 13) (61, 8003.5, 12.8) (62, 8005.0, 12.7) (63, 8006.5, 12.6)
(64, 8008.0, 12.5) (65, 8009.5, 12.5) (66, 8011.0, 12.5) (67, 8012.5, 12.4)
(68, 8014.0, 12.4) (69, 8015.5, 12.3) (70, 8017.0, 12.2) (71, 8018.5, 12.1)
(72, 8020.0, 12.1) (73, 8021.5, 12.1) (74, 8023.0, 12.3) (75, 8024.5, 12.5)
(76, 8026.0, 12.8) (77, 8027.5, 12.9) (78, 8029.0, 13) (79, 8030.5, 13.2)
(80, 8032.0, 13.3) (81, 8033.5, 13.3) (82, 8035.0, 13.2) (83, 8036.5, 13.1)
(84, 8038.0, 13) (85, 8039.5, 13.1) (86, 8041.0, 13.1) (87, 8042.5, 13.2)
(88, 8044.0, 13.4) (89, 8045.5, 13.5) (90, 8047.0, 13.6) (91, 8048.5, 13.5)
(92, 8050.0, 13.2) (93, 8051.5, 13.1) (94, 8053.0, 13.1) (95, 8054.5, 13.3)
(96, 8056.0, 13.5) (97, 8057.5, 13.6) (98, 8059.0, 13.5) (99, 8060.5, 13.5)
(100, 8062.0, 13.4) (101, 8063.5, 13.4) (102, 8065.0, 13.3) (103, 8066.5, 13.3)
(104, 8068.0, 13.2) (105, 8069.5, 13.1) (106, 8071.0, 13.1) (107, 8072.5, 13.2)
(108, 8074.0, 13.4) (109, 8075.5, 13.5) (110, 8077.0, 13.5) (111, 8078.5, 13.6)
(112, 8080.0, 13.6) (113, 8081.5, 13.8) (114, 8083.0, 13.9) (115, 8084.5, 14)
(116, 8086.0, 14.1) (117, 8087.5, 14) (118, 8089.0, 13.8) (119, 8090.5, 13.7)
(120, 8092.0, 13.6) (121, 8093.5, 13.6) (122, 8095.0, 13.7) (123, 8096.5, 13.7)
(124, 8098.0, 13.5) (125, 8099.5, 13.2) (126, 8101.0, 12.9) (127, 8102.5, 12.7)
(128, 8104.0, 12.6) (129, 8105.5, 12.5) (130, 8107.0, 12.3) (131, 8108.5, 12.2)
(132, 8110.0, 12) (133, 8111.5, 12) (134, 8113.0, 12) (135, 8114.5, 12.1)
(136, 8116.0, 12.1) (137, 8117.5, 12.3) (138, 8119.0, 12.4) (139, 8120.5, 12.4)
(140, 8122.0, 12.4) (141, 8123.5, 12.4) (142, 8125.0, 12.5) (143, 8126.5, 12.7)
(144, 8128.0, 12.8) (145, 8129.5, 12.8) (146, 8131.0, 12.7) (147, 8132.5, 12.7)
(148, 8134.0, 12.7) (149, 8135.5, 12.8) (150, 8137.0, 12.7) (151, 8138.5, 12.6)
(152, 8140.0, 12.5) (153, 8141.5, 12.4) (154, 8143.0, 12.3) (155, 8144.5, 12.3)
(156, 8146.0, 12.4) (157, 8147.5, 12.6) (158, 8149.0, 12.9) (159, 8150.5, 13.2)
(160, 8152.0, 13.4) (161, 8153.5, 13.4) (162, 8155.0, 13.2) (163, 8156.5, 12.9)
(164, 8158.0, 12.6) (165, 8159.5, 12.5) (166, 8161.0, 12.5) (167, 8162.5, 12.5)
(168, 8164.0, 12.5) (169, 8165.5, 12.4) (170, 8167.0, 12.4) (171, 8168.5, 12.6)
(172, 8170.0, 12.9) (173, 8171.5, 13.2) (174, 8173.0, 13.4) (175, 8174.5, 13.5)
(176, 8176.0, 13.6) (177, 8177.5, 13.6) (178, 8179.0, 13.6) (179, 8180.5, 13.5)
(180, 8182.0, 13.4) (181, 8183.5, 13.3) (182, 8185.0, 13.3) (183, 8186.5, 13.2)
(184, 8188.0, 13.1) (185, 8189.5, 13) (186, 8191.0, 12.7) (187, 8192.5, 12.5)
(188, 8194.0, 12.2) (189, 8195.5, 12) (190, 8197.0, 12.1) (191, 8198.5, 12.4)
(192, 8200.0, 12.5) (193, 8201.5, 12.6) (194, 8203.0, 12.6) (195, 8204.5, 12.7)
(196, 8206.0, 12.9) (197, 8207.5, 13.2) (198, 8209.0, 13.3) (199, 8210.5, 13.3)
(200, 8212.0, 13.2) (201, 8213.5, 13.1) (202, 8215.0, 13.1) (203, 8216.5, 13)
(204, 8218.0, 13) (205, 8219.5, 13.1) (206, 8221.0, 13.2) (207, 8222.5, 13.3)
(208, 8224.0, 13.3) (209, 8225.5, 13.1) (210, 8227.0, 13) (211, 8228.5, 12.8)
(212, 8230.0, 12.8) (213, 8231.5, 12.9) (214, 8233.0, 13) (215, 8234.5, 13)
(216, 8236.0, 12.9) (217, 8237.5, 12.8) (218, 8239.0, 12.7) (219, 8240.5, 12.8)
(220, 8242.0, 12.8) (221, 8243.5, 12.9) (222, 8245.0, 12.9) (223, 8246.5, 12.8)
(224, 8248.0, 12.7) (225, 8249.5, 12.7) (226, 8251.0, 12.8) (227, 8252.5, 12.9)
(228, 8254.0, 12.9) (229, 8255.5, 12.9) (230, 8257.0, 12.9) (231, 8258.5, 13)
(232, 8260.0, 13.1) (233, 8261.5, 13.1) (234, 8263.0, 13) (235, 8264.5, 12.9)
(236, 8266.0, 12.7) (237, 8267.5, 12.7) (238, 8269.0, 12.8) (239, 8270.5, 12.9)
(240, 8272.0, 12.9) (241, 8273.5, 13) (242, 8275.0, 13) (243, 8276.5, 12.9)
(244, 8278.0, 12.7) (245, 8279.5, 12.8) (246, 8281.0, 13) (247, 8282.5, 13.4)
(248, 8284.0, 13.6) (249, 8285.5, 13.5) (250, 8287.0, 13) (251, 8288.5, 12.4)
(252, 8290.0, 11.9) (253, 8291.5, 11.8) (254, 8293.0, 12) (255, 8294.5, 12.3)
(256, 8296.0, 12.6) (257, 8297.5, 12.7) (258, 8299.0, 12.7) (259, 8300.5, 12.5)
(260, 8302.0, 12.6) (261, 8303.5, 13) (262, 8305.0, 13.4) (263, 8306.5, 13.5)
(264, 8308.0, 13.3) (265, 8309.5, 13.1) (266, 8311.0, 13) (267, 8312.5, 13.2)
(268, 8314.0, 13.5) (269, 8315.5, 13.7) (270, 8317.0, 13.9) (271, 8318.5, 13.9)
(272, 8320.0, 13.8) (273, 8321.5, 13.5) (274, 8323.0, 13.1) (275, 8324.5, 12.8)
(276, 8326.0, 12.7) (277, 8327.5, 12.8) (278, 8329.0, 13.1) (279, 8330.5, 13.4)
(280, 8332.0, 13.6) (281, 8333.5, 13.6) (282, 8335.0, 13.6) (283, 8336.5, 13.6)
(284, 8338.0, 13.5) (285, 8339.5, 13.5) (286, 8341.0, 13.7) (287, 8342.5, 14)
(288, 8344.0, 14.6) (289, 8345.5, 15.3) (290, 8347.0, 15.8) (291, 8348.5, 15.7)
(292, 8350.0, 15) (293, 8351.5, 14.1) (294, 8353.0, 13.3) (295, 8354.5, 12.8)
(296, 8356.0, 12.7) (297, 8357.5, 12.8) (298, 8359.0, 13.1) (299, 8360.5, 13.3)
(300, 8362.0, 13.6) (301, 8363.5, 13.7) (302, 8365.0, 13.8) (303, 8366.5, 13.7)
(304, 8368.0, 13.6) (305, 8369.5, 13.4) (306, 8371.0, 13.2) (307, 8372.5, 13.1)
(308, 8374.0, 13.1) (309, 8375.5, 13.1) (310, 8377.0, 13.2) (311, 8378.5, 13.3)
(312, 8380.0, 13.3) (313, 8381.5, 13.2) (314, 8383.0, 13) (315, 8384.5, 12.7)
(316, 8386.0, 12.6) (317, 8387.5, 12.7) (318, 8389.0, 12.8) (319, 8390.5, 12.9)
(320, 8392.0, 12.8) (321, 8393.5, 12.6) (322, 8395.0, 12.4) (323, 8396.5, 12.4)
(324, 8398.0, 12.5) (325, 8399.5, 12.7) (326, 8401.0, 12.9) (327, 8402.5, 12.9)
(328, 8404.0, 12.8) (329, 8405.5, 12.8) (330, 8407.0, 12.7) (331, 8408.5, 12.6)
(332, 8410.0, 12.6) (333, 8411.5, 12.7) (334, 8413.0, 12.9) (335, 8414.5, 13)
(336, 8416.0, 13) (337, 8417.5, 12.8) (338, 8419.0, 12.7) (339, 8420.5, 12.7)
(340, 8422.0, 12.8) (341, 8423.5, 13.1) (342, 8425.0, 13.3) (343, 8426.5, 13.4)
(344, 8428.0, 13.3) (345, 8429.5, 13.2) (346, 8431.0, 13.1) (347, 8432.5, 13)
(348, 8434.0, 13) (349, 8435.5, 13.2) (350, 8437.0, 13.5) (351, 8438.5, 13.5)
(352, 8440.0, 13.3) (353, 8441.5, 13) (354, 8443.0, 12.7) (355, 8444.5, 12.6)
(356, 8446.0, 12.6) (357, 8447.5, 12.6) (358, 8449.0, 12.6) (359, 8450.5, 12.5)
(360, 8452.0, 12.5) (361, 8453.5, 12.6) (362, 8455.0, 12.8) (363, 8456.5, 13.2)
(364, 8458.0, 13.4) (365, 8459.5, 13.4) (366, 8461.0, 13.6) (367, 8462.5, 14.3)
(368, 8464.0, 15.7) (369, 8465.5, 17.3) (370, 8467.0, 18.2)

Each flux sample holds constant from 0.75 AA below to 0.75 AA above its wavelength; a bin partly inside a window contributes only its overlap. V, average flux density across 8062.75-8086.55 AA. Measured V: 13.5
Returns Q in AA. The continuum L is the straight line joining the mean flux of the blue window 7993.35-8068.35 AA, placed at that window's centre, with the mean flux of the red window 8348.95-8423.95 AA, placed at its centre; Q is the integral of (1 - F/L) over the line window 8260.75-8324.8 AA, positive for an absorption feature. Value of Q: 0.4 AA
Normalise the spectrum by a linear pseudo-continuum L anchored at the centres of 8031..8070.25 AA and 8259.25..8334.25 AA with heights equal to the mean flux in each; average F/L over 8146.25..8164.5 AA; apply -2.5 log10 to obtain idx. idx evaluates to 0.03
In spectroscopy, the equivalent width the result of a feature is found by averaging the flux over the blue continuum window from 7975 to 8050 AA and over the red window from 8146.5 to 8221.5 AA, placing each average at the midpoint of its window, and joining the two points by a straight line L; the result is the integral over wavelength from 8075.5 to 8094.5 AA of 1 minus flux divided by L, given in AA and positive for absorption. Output -1.0 AA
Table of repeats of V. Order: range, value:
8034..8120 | 13.2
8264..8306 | 12.8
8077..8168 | 12.9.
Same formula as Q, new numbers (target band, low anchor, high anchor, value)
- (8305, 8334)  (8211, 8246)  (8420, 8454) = -0.8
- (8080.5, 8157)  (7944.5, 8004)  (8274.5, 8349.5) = 2.4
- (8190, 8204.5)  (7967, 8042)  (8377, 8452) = 0.7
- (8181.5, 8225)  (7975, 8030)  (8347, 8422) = 0.8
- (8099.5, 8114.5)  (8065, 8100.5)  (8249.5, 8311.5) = 1.2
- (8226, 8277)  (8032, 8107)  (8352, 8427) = 1.0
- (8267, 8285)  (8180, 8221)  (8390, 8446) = -0.1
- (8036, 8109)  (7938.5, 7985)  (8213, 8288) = -2.2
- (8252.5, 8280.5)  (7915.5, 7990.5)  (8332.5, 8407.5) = 0.4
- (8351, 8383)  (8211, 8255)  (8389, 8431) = -1.1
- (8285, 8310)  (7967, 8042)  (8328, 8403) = 1.2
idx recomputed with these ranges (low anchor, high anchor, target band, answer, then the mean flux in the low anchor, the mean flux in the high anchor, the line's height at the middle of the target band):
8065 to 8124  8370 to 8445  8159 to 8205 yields 0.02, 13.1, 12.9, 13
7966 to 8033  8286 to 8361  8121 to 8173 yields 0.04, 13.1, 13.3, 13.2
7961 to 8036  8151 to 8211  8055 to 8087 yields -0.04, 13.1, 12.9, 13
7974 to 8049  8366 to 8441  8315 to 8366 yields -0.05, 13.2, 13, 13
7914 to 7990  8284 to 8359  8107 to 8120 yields 0.05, 12.3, 13.3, 12.8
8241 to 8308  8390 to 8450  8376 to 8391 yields -0.01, 12.8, 12.9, 12.9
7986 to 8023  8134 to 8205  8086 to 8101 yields -0.06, 13.1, 12.8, 12.9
